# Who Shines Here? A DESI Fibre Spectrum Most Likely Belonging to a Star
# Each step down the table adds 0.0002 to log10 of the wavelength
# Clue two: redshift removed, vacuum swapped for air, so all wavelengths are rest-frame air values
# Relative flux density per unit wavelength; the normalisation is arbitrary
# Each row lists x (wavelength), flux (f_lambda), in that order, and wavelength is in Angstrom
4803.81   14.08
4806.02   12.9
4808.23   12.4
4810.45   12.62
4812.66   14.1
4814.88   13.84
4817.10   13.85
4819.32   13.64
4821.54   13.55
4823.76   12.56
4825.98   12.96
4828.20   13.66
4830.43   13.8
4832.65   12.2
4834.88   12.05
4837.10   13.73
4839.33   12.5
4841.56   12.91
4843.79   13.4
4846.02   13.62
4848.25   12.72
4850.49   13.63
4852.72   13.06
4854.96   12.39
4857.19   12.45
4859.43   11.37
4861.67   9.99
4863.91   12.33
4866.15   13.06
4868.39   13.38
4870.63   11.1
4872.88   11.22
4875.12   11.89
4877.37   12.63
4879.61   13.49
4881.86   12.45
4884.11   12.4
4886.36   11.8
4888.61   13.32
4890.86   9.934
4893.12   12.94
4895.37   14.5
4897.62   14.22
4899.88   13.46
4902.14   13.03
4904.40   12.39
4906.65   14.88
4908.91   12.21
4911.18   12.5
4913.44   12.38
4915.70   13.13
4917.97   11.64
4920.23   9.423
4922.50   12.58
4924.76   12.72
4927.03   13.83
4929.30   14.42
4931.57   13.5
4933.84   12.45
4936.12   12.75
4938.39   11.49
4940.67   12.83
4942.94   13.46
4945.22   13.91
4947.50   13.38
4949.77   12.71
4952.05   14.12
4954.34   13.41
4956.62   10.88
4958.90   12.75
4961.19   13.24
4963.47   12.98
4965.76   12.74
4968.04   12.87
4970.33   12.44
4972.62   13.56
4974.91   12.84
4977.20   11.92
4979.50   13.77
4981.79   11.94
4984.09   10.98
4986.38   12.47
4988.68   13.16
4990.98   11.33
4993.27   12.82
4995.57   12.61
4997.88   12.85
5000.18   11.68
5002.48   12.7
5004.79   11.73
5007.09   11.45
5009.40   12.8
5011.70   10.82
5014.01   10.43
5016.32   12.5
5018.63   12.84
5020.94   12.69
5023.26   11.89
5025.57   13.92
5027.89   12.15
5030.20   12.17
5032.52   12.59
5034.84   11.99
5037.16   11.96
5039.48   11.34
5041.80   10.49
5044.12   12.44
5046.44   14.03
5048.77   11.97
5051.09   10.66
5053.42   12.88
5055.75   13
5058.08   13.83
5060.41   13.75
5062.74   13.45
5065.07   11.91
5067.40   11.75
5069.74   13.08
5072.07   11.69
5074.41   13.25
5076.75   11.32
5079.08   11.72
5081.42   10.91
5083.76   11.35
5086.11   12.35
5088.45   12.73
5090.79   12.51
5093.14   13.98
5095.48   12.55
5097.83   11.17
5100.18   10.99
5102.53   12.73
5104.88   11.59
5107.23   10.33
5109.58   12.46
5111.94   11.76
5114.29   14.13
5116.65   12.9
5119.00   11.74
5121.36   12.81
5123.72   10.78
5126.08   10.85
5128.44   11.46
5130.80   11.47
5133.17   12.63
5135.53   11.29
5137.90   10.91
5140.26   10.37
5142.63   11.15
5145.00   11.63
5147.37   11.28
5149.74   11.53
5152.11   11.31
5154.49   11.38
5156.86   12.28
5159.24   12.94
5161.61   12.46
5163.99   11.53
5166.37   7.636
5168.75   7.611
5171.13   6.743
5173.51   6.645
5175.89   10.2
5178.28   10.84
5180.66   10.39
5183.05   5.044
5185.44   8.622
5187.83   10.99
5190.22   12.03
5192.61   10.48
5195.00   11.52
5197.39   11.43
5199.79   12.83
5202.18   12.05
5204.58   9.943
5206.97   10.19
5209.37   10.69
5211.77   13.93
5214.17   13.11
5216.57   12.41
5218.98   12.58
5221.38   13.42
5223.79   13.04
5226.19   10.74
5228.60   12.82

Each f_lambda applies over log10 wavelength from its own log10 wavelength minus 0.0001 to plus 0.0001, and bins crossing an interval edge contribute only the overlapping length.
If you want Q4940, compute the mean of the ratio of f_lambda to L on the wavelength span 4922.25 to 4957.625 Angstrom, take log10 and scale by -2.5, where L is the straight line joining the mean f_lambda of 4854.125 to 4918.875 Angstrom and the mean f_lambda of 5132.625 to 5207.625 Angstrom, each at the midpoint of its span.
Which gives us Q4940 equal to -0.08 mag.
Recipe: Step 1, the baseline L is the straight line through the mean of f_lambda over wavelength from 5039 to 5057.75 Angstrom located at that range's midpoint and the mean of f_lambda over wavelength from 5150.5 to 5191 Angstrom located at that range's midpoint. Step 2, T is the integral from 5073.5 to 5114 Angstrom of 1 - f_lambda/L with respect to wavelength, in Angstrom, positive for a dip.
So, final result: -2.4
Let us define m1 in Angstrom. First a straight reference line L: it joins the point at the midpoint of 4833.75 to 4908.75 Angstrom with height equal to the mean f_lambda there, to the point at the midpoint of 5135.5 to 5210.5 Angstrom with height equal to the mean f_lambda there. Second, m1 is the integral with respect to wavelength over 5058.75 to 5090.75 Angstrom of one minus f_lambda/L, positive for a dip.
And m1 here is -3.10 Angstrom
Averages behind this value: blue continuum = 12.7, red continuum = 10.5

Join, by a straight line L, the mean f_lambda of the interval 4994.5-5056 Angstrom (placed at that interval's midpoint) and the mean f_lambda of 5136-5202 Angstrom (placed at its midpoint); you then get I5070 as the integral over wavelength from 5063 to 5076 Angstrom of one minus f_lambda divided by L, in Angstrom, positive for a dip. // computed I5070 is -0.83 Angstrom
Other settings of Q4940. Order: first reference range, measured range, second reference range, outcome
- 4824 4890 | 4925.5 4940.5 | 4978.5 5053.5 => -0.055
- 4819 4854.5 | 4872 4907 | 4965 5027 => 0.008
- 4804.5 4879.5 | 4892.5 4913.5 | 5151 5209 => -0.082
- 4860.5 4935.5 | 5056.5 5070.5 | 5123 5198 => -0.149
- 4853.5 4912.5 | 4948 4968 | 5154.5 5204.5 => -0.082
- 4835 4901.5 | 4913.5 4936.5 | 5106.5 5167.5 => -0.020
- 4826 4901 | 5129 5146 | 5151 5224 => -0.024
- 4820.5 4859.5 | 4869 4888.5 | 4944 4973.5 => 0.065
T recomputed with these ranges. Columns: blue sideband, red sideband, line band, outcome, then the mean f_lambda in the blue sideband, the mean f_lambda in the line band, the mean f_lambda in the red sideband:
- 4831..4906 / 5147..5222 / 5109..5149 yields -2.2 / 12.6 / 11.7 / 10.8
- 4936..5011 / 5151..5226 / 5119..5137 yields -0.4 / 12.6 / 11.6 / 10.8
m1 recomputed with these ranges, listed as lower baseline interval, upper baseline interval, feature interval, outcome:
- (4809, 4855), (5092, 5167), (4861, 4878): 1.3 Angstrom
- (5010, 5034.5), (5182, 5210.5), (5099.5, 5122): -1.6 Angstrom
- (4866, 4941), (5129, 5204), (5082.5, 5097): -1.7 Angstrom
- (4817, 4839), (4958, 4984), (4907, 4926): 1.0 Angstrom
